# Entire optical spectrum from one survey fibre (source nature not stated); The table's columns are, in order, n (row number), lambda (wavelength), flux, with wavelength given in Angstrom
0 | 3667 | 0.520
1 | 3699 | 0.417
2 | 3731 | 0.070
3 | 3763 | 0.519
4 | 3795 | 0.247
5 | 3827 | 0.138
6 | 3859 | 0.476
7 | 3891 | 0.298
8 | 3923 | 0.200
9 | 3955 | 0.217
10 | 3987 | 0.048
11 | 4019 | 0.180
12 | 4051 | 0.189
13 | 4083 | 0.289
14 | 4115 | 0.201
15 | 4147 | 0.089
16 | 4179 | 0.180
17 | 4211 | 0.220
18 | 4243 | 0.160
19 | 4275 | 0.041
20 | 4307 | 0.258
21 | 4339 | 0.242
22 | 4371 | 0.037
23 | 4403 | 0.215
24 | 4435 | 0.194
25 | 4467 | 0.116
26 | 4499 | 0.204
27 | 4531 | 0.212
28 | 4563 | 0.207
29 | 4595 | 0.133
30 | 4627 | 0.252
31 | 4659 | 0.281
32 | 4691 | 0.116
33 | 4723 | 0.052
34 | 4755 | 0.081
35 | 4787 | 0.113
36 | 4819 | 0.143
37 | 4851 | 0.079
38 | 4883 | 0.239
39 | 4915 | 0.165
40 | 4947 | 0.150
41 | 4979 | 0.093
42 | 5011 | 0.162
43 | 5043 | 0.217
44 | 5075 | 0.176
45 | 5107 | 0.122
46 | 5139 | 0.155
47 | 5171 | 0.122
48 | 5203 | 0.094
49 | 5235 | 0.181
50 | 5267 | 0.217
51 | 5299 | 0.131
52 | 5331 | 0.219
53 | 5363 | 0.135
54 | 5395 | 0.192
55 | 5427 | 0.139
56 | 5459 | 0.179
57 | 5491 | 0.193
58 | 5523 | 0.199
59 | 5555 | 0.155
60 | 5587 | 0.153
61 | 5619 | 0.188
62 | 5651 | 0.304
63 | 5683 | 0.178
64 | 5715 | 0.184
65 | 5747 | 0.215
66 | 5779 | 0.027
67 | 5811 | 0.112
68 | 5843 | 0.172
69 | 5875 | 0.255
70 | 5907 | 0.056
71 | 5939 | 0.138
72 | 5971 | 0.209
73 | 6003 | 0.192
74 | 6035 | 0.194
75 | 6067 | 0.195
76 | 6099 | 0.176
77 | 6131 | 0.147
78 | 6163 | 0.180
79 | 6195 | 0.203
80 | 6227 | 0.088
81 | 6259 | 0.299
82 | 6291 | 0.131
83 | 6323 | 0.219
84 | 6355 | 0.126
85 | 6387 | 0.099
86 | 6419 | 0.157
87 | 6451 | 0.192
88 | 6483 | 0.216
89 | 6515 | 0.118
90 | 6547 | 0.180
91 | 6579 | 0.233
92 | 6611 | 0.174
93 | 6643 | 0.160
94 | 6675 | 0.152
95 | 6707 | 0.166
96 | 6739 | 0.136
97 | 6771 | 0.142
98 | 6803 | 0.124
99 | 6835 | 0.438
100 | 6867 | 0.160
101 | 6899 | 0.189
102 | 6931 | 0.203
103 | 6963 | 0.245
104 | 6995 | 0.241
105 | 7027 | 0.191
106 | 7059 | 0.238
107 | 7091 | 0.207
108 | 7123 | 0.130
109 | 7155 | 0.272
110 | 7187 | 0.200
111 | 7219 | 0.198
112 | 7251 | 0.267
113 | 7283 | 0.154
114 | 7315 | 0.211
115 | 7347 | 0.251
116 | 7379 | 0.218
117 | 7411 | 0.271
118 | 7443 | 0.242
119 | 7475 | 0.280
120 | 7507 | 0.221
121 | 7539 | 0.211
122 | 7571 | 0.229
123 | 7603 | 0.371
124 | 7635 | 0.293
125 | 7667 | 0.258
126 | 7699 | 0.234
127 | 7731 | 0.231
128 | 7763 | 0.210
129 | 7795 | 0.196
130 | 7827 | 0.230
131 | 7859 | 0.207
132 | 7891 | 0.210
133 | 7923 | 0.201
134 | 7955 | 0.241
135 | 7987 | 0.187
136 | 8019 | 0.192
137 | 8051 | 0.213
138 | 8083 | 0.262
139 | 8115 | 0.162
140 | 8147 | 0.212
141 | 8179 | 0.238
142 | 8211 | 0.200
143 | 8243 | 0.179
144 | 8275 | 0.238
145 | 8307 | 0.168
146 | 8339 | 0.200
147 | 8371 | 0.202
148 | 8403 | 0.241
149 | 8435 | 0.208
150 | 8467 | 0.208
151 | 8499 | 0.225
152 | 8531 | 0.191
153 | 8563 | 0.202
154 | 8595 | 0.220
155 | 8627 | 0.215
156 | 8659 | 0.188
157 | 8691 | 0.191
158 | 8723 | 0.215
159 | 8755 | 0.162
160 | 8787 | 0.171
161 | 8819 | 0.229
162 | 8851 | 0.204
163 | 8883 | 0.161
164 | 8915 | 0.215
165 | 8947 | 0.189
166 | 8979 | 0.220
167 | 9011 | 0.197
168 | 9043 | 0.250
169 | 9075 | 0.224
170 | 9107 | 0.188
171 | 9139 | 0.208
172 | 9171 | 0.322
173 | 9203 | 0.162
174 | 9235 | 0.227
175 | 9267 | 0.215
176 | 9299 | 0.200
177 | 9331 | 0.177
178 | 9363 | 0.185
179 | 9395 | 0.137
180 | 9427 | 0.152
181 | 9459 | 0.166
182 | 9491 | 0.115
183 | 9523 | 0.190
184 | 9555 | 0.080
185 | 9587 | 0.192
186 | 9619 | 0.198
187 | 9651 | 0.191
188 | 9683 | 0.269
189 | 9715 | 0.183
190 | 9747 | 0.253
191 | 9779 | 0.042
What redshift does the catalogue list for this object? 0.83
